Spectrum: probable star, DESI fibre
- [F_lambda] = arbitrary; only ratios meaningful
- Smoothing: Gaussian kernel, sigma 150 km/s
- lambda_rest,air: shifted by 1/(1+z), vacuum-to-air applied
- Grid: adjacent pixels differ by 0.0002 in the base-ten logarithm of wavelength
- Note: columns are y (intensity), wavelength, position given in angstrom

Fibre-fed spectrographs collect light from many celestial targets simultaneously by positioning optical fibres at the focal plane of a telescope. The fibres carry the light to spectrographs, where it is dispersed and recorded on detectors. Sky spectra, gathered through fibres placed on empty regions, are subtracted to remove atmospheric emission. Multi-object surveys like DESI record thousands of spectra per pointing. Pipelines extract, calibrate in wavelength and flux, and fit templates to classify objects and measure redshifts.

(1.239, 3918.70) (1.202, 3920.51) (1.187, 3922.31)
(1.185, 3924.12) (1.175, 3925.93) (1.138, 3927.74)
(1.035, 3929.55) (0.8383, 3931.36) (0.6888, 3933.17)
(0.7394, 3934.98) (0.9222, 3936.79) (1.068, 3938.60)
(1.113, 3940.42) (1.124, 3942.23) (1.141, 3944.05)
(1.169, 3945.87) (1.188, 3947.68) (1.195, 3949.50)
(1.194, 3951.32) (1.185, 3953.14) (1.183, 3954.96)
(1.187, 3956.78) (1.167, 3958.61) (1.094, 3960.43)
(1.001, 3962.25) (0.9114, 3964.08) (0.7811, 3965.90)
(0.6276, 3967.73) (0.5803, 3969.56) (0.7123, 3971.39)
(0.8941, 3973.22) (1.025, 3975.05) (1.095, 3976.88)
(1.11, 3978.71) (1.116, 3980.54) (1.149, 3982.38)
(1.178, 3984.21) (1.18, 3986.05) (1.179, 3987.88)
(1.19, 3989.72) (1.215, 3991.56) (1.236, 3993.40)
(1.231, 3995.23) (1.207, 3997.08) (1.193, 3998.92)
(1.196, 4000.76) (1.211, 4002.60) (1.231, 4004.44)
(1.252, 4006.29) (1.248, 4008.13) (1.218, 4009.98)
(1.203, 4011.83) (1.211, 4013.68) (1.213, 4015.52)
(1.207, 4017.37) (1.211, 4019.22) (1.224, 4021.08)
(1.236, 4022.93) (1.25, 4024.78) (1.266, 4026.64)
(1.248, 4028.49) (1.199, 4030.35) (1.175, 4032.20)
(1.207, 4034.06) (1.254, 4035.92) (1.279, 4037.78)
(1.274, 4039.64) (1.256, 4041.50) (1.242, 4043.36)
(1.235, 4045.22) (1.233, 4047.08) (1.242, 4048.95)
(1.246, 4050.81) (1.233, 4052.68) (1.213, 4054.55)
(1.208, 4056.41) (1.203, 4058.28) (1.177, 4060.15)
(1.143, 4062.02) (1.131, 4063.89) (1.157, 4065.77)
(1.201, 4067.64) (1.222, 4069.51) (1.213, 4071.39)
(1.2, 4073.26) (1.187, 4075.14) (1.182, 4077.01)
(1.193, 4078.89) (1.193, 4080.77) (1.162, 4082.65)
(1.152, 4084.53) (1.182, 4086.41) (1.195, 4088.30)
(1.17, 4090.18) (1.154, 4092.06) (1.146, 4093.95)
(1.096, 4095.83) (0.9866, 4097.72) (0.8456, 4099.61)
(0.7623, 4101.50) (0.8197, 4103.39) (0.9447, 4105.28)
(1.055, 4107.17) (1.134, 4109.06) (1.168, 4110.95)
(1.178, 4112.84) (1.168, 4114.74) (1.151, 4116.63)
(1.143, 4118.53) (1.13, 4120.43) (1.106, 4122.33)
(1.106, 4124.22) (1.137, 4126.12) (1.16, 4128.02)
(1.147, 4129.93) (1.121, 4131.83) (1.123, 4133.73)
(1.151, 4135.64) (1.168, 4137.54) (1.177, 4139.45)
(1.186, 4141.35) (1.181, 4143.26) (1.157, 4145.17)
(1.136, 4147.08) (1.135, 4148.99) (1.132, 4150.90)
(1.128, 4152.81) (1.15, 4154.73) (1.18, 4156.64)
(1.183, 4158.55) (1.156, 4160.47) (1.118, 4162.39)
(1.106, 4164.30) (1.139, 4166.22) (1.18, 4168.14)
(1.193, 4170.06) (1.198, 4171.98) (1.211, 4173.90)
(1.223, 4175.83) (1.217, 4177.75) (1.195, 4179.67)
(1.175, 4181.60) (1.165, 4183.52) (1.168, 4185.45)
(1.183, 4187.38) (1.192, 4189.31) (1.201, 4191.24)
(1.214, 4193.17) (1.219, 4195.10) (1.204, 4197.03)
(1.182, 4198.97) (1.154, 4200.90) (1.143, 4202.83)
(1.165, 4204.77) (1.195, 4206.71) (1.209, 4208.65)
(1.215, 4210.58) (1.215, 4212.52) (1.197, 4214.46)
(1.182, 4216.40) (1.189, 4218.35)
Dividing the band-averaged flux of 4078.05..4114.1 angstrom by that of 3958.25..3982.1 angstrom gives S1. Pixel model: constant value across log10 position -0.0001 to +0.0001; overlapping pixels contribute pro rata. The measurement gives 1.16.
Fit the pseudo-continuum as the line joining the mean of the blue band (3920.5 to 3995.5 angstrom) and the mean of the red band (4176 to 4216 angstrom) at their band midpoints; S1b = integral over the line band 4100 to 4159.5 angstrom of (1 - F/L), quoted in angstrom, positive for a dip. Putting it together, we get 2.06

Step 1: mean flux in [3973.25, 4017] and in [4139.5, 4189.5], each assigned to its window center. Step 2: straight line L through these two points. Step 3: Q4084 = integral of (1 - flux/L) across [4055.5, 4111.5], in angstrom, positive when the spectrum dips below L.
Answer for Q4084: 2.7 angstrom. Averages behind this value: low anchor 1.18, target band 1.12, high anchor 1.17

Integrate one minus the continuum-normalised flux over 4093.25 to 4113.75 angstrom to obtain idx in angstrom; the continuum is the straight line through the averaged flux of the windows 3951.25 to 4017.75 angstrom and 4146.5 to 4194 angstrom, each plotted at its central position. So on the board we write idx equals 2.5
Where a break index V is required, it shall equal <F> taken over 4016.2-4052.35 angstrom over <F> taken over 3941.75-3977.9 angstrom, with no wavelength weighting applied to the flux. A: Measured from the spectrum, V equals 1.21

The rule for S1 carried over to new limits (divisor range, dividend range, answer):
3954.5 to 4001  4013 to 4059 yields 1.16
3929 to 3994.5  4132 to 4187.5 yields 1.12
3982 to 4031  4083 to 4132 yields 0.90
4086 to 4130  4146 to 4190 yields 1.08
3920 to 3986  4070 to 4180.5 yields 1.09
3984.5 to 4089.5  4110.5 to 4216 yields 0.96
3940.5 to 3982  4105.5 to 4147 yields 1.10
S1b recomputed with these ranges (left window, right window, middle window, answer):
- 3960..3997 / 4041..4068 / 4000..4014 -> -1.6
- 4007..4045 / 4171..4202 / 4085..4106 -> 3.2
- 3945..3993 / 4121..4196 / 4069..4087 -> -1.1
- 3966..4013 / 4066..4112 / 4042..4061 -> -2.0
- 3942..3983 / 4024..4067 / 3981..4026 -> -3.4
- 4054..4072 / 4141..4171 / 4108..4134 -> 0.5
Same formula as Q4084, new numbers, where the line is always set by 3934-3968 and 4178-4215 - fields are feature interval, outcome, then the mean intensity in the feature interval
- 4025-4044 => -2.4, 1.24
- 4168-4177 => -0.2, 1.2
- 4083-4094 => -0.3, 1.17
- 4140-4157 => 0.2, 1.15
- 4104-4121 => 0.5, 1.11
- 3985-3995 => -1.1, 1.2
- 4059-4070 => -0.5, 1.17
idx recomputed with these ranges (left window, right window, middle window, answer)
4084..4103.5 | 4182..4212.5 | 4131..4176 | -1.1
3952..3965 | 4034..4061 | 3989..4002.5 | -0.6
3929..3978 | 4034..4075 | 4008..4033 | -1.8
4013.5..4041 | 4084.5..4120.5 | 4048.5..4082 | -1.3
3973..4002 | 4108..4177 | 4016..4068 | -2.9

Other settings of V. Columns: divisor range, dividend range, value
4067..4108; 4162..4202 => 1.07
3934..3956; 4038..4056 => 1.13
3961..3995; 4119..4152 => 1.13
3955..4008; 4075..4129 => 1.02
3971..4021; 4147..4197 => 1.01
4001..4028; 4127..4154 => 0.94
